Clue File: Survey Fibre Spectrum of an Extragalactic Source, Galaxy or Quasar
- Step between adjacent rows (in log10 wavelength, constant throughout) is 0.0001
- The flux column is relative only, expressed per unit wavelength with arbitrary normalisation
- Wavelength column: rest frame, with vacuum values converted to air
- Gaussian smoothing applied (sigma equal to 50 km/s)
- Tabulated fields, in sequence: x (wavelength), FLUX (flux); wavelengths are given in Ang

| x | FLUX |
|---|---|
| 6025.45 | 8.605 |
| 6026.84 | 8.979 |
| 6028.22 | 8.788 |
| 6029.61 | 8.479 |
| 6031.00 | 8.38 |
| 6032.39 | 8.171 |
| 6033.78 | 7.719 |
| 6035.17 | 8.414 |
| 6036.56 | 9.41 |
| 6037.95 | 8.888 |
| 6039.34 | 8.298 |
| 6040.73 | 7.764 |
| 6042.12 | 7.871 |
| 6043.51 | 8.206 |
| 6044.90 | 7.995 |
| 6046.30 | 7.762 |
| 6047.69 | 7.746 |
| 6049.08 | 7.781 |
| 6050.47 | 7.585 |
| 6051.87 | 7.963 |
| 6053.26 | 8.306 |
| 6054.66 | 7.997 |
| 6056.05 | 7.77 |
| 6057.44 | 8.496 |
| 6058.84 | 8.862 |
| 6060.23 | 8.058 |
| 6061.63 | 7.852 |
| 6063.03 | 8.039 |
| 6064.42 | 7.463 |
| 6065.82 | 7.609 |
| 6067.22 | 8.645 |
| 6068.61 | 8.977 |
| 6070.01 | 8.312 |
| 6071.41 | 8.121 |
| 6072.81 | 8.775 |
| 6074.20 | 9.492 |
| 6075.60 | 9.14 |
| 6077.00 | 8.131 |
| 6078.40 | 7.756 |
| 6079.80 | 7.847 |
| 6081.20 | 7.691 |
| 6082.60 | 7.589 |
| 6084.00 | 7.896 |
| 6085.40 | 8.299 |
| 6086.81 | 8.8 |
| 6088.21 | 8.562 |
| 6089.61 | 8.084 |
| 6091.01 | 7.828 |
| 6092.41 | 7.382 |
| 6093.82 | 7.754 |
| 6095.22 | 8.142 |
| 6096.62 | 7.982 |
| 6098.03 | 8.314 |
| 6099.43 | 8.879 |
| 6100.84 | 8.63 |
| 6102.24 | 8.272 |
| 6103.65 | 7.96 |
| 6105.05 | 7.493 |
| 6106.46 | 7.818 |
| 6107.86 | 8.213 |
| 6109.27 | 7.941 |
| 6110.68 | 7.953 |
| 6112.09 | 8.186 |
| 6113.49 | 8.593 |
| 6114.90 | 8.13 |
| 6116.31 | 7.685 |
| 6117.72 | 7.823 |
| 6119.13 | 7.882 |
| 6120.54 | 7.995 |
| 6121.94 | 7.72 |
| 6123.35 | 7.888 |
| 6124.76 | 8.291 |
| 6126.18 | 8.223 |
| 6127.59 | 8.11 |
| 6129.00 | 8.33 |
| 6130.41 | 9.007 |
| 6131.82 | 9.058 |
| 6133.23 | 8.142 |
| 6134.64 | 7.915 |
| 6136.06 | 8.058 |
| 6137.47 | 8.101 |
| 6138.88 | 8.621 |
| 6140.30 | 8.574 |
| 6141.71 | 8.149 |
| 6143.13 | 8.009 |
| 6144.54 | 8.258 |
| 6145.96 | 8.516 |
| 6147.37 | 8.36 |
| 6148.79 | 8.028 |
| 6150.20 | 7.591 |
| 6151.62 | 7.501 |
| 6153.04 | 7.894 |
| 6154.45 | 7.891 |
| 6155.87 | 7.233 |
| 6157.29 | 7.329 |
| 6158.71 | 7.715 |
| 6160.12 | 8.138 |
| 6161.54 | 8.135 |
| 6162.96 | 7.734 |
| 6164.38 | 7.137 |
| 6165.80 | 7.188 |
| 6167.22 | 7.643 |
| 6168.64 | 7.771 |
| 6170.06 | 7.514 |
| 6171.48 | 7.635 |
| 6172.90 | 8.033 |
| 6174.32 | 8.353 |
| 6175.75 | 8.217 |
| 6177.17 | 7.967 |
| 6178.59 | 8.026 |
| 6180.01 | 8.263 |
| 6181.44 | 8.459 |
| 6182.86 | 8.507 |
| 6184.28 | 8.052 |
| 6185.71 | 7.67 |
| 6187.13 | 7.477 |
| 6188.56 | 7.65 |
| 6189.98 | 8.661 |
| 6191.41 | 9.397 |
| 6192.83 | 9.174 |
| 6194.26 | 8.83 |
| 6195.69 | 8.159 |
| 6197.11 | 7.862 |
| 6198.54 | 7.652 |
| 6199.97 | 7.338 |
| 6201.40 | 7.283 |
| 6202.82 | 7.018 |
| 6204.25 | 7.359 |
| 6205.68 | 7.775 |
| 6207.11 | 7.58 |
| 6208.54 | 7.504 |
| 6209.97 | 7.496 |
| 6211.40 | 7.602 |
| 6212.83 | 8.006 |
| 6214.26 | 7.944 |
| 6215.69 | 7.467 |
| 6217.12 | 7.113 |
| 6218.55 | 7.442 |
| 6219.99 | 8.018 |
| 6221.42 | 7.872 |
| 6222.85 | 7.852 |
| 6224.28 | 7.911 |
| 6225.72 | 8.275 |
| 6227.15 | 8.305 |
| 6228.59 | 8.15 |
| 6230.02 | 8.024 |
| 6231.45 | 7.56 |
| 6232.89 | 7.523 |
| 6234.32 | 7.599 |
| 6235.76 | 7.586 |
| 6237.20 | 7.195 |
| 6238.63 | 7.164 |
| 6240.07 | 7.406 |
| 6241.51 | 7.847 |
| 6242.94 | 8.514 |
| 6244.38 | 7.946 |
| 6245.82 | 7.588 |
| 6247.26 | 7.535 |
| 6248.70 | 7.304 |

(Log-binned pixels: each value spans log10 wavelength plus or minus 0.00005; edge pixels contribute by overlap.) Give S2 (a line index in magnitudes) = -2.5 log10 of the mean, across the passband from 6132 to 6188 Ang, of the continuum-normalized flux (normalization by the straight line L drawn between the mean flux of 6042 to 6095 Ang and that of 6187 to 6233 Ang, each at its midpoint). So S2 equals 0.000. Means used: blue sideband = 8.12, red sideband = 7.87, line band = 7.95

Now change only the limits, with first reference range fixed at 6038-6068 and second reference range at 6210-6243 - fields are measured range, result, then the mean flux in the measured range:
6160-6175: 0.014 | 7.74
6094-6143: -0.035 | 8.17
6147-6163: 0.010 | 7.79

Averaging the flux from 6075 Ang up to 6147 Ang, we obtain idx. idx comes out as 8.15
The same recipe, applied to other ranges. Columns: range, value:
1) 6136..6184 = 7.96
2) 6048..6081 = 8.2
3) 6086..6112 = 8.11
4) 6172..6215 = 7.97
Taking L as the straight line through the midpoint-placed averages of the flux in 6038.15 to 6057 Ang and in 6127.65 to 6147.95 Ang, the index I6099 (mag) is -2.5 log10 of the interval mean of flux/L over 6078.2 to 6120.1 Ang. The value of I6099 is 0.02 mag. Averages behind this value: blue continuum 7.96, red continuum 8.36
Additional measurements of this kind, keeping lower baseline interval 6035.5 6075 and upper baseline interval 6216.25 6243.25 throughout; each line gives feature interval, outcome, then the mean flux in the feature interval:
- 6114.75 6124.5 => 0.02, 7.88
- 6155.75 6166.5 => 0.05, 7.6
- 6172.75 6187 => -0.03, 8.13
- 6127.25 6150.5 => -0.04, 8.3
